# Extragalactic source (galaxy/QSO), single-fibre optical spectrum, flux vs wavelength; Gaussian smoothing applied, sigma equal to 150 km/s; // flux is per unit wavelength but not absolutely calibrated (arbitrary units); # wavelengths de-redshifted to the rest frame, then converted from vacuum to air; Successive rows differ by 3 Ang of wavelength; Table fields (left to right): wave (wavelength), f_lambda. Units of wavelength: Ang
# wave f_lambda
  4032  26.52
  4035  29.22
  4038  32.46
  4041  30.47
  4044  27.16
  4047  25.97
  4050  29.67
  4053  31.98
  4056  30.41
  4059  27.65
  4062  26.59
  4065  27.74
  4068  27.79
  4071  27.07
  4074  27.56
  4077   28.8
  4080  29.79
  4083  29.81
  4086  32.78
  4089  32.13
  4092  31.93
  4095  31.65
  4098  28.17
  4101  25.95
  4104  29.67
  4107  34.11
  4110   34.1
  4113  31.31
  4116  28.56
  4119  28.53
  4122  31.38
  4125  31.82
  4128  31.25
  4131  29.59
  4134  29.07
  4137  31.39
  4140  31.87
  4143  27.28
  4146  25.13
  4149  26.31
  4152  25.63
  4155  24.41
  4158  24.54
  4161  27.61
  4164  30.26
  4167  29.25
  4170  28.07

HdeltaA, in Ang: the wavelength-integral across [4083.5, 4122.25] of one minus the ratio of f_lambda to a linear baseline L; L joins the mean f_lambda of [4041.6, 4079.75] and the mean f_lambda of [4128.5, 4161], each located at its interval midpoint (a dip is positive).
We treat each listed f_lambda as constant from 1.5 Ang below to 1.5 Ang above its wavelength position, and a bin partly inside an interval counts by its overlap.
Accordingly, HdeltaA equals -3.8 Ang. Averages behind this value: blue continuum 28.3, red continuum 27.6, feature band 30.7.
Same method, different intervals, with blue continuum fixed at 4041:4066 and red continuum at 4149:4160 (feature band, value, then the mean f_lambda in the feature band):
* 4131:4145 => -2.2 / 29.7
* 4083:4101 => -2.3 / 30.8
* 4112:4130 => -2.8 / 30.4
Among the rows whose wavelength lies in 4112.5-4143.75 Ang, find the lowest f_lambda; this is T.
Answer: 27.28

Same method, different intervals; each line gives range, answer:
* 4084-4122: 25.95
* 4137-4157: 24.41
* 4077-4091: 28.8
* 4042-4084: 25.97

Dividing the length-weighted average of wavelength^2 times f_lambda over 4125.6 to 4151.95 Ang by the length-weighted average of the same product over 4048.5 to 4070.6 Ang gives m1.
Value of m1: 1.0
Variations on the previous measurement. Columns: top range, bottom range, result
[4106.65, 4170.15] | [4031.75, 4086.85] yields 1.04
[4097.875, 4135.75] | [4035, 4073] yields 1.09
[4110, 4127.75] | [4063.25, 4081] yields 1.12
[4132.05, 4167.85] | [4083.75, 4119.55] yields 0.92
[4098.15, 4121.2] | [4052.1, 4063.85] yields 1.07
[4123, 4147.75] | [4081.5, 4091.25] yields 0.96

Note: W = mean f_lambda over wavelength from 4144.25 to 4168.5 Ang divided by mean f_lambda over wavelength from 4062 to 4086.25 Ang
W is 0.9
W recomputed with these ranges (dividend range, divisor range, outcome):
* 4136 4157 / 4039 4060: 0.94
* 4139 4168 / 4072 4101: 0.90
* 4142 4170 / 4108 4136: 0.87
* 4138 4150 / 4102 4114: 0.87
